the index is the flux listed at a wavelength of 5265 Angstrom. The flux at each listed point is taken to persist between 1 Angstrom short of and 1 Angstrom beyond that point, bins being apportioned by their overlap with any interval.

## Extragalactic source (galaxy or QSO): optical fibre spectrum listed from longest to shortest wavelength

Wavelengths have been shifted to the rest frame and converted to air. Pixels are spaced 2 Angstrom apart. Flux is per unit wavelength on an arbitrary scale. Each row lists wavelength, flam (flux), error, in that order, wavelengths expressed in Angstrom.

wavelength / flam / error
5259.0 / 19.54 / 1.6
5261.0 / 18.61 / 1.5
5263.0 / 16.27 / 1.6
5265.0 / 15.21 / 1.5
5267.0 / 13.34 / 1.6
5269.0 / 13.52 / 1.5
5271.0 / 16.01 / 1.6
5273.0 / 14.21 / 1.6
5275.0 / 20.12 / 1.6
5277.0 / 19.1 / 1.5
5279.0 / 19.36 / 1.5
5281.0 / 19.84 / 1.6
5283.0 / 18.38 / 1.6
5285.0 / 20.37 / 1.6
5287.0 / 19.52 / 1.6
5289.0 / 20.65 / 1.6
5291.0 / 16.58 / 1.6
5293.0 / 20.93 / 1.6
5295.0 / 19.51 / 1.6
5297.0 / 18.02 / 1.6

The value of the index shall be 15.21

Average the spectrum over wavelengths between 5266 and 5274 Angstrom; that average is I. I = 14.3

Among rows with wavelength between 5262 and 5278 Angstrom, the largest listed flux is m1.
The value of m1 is 20.12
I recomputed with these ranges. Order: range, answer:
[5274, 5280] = 19.5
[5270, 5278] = 17.4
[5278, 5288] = 19.5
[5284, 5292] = 19.3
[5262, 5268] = 14.9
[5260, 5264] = 17.4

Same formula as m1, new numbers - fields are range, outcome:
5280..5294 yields 20.93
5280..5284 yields 19.84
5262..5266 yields 16.27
